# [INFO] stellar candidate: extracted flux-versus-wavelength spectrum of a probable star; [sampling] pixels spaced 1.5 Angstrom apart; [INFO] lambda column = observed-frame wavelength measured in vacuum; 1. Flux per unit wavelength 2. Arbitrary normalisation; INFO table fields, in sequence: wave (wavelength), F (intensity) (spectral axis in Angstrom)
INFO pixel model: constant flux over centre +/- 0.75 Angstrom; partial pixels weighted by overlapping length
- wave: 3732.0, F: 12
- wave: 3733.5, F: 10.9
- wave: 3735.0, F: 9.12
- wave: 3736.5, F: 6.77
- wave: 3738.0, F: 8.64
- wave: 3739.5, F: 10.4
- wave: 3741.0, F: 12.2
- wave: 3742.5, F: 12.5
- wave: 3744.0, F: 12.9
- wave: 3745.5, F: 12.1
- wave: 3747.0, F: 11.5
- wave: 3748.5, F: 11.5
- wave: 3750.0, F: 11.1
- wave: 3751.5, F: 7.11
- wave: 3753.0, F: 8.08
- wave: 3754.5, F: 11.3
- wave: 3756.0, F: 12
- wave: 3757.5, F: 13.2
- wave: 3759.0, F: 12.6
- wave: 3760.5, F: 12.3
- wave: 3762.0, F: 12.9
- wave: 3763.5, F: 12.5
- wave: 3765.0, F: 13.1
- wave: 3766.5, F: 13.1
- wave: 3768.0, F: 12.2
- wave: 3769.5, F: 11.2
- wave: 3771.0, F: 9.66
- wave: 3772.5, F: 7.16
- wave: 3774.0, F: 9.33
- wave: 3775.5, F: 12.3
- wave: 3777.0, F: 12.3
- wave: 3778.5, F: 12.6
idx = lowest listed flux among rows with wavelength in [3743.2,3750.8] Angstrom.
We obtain 11.1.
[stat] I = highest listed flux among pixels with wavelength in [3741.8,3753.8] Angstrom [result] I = 12.9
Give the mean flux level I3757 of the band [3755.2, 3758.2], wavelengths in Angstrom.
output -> 12.6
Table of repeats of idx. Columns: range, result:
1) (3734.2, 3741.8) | 6.77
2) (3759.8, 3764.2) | 12.3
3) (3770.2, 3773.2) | 7.16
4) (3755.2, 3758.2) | 12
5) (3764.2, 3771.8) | 9.66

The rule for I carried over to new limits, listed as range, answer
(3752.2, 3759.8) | 13.2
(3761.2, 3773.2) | 13.1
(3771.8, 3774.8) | 9.33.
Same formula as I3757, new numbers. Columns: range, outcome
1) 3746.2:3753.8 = 9.88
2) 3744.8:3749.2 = 11.7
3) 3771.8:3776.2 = 9.59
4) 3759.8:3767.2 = 12.8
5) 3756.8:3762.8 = 12.7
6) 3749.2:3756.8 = 9.95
